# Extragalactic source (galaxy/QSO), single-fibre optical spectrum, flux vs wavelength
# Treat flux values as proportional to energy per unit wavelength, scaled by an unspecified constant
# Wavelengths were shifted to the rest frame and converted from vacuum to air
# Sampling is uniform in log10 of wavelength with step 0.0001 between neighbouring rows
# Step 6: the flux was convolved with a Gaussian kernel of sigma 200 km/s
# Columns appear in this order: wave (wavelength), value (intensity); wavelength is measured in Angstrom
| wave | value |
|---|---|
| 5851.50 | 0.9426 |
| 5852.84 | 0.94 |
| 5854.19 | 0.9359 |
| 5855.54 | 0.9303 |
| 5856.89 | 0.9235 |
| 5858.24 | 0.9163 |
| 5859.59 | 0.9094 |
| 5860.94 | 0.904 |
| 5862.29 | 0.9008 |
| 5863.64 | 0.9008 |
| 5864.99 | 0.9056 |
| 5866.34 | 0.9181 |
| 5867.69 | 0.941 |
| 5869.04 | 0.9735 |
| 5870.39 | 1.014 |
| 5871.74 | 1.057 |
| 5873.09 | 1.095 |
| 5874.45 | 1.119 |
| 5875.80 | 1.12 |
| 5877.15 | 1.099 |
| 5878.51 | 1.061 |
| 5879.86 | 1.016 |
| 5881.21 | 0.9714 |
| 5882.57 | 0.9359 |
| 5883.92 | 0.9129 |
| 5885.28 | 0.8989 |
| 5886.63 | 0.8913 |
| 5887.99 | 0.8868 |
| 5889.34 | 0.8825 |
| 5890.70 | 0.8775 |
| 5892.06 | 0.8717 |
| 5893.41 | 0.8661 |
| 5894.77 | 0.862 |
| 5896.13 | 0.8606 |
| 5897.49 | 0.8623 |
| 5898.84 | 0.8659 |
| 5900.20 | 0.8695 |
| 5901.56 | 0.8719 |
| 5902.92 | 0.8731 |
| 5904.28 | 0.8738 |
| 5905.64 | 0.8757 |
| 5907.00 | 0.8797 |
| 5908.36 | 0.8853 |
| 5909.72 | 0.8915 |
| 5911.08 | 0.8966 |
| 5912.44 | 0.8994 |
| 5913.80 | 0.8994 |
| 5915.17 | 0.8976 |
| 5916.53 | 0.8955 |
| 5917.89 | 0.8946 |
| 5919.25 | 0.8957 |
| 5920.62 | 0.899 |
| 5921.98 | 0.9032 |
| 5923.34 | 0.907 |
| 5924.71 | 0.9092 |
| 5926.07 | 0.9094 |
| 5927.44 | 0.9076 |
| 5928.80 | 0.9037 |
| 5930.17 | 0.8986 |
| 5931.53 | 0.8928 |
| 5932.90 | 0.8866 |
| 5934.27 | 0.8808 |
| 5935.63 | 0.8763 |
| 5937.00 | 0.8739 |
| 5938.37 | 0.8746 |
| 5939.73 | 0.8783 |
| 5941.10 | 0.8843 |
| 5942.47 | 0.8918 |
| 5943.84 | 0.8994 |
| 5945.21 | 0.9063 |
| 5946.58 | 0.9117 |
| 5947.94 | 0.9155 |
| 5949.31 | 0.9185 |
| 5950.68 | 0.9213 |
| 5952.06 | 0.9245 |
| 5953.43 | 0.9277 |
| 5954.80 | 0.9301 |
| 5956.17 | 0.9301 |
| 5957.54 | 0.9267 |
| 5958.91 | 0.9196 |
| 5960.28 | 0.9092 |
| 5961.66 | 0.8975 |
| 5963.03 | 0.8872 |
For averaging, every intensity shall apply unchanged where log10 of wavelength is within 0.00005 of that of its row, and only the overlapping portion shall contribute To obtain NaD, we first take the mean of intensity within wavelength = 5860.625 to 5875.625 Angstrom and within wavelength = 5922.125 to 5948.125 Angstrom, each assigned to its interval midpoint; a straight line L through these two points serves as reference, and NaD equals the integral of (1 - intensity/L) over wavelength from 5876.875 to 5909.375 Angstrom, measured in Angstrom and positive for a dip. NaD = 1.6 Angstrom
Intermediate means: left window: 0.982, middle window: 0.904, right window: 0.895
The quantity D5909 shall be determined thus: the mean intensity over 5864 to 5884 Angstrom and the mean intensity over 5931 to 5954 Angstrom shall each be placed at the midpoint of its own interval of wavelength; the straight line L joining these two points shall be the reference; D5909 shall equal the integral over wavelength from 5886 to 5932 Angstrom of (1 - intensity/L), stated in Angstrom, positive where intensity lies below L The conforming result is 3.1 Angstrom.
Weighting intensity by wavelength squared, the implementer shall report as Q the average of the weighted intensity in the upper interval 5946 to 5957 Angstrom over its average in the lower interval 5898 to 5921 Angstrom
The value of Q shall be 1.1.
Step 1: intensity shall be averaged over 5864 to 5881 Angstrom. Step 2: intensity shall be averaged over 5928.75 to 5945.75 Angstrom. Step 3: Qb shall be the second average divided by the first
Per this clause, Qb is 0.9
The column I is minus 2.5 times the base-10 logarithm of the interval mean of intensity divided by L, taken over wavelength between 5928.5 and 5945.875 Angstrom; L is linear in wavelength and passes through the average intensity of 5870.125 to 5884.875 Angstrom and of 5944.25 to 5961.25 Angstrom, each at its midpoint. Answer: 0.07 mag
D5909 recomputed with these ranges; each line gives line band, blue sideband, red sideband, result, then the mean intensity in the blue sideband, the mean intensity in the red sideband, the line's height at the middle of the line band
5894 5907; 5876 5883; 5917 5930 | 1.3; 1.03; 0.903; 0.967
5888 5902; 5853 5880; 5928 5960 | 1.2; 0.98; 0.903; 0.952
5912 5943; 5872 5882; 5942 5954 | 2.0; 1.07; 0.913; 0.957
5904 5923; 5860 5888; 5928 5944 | 0.6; 0.979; 0.887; 0.92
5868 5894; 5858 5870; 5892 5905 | -2.3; 0.921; 0.868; 0.895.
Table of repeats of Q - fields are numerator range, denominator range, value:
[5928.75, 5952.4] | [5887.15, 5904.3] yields 1.04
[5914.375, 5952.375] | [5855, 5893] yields 0.96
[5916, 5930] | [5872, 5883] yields 0.87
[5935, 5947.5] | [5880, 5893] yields 1.00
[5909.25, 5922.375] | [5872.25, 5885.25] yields 0.88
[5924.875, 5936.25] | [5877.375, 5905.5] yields 1.00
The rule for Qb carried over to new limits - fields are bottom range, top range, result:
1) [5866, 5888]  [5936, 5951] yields 0.90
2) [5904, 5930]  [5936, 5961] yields 1.01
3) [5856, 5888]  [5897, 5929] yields 0.92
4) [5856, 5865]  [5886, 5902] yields 0.96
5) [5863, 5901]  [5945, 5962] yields 0.97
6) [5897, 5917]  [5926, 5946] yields 1.01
